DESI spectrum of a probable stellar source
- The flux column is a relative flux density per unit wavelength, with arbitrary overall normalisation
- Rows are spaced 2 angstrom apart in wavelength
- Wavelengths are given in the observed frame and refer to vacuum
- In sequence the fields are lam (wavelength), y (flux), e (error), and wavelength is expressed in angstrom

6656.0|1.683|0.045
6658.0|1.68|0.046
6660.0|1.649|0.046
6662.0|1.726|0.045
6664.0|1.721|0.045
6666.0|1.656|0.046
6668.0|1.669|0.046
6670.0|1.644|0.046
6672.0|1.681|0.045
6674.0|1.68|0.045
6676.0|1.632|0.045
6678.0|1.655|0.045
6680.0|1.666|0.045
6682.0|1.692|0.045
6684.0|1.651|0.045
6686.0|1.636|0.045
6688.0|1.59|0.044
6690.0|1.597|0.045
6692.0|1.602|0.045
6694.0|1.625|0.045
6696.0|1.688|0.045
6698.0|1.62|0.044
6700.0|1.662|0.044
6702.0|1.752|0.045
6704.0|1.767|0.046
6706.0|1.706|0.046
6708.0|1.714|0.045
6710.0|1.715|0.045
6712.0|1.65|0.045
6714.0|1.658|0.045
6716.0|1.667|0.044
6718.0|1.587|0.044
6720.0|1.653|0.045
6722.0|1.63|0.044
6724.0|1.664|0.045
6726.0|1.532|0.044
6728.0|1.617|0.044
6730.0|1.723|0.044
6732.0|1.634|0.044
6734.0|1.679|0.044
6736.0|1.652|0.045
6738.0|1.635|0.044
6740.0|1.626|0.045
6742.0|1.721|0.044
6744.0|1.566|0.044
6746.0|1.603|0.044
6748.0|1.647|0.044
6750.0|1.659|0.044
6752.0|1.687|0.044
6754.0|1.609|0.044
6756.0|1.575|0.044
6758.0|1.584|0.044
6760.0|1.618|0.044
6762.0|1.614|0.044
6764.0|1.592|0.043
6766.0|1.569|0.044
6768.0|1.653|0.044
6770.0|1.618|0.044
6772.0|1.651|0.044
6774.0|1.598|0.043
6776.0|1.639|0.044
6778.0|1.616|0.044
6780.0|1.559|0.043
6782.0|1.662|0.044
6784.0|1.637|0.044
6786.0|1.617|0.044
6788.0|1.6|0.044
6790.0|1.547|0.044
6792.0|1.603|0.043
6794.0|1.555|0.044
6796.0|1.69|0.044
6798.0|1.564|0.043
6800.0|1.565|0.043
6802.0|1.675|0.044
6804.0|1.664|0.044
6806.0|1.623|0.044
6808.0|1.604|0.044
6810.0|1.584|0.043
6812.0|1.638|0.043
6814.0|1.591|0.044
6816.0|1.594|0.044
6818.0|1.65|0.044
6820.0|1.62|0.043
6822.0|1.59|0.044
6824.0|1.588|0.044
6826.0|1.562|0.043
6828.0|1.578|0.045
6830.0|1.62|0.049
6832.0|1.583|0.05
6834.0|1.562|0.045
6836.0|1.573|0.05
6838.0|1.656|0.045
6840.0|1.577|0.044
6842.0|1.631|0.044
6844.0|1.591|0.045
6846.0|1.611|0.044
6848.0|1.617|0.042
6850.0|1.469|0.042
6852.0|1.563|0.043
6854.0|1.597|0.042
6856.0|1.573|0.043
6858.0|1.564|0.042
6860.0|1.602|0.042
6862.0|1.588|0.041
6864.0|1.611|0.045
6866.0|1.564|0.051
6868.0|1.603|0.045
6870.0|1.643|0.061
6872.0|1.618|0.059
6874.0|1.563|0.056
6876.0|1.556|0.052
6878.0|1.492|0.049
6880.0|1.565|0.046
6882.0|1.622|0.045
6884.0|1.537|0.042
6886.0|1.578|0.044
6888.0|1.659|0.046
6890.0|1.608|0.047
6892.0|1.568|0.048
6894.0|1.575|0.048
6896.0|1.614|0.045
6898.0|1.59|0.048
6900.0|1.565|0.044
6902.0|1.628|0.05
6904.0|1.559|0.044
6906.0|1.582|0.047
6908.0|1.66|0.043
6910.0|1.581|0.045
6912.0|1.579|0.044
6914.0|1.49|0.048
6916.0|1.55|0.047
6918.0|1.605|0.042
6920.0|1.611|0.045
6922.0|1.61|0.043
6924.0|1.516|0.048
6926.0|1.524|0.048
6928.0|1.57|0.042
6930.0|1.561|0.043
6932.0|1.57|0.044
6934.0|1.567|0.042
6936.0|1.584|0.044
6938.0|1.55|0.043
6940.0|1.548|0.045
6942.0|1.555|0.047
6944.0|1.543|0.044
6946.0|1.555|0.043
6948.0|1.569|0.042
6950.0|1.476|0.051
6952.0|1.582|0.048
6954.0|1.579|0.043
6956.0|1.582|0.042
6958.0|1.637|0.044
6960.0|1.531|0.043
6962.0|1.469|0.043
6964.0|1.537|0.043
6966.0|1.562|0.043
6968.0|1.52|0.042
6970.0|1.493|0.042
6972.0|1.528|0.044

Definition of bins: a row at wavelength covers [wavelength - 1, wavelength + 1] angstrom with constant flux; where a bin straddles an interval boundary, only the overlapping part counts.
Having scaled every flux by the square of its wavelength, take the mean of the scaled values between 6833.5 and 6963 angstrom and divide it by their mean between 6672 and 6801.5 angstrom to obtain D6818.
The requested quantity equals 1.01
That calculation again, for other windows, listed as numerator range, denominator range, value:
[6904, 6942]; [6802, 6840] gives 1.01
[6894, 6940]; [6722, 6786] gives 1.02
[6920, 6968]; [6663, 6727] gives 1.01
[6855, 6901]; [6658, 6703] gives 1.01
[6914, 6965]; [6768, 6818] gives 1.01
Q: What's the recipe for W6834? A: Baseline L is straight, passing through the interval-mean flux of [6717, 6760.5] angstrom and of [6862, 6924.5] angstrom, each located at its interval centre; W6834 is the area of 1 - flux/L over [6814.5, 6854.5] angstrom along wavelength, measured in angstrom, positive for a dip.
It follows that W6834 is 0.3 angstrom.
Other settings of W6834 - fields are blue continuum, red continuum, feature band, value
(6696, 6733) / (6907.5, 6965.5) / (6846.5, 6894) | 0.3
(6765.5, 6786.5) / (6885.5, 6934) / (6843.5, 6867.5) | 0.3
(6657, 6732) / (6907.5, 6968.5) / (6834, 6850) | 0.0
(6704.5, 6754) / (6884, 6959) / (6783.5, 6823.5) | 0.3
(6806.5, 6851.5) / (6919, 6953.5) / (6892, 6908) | -0.2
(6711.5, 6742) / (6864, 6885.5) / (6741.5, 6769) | 0.2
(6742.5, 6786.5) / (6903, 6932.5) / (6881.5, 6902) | -0.2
